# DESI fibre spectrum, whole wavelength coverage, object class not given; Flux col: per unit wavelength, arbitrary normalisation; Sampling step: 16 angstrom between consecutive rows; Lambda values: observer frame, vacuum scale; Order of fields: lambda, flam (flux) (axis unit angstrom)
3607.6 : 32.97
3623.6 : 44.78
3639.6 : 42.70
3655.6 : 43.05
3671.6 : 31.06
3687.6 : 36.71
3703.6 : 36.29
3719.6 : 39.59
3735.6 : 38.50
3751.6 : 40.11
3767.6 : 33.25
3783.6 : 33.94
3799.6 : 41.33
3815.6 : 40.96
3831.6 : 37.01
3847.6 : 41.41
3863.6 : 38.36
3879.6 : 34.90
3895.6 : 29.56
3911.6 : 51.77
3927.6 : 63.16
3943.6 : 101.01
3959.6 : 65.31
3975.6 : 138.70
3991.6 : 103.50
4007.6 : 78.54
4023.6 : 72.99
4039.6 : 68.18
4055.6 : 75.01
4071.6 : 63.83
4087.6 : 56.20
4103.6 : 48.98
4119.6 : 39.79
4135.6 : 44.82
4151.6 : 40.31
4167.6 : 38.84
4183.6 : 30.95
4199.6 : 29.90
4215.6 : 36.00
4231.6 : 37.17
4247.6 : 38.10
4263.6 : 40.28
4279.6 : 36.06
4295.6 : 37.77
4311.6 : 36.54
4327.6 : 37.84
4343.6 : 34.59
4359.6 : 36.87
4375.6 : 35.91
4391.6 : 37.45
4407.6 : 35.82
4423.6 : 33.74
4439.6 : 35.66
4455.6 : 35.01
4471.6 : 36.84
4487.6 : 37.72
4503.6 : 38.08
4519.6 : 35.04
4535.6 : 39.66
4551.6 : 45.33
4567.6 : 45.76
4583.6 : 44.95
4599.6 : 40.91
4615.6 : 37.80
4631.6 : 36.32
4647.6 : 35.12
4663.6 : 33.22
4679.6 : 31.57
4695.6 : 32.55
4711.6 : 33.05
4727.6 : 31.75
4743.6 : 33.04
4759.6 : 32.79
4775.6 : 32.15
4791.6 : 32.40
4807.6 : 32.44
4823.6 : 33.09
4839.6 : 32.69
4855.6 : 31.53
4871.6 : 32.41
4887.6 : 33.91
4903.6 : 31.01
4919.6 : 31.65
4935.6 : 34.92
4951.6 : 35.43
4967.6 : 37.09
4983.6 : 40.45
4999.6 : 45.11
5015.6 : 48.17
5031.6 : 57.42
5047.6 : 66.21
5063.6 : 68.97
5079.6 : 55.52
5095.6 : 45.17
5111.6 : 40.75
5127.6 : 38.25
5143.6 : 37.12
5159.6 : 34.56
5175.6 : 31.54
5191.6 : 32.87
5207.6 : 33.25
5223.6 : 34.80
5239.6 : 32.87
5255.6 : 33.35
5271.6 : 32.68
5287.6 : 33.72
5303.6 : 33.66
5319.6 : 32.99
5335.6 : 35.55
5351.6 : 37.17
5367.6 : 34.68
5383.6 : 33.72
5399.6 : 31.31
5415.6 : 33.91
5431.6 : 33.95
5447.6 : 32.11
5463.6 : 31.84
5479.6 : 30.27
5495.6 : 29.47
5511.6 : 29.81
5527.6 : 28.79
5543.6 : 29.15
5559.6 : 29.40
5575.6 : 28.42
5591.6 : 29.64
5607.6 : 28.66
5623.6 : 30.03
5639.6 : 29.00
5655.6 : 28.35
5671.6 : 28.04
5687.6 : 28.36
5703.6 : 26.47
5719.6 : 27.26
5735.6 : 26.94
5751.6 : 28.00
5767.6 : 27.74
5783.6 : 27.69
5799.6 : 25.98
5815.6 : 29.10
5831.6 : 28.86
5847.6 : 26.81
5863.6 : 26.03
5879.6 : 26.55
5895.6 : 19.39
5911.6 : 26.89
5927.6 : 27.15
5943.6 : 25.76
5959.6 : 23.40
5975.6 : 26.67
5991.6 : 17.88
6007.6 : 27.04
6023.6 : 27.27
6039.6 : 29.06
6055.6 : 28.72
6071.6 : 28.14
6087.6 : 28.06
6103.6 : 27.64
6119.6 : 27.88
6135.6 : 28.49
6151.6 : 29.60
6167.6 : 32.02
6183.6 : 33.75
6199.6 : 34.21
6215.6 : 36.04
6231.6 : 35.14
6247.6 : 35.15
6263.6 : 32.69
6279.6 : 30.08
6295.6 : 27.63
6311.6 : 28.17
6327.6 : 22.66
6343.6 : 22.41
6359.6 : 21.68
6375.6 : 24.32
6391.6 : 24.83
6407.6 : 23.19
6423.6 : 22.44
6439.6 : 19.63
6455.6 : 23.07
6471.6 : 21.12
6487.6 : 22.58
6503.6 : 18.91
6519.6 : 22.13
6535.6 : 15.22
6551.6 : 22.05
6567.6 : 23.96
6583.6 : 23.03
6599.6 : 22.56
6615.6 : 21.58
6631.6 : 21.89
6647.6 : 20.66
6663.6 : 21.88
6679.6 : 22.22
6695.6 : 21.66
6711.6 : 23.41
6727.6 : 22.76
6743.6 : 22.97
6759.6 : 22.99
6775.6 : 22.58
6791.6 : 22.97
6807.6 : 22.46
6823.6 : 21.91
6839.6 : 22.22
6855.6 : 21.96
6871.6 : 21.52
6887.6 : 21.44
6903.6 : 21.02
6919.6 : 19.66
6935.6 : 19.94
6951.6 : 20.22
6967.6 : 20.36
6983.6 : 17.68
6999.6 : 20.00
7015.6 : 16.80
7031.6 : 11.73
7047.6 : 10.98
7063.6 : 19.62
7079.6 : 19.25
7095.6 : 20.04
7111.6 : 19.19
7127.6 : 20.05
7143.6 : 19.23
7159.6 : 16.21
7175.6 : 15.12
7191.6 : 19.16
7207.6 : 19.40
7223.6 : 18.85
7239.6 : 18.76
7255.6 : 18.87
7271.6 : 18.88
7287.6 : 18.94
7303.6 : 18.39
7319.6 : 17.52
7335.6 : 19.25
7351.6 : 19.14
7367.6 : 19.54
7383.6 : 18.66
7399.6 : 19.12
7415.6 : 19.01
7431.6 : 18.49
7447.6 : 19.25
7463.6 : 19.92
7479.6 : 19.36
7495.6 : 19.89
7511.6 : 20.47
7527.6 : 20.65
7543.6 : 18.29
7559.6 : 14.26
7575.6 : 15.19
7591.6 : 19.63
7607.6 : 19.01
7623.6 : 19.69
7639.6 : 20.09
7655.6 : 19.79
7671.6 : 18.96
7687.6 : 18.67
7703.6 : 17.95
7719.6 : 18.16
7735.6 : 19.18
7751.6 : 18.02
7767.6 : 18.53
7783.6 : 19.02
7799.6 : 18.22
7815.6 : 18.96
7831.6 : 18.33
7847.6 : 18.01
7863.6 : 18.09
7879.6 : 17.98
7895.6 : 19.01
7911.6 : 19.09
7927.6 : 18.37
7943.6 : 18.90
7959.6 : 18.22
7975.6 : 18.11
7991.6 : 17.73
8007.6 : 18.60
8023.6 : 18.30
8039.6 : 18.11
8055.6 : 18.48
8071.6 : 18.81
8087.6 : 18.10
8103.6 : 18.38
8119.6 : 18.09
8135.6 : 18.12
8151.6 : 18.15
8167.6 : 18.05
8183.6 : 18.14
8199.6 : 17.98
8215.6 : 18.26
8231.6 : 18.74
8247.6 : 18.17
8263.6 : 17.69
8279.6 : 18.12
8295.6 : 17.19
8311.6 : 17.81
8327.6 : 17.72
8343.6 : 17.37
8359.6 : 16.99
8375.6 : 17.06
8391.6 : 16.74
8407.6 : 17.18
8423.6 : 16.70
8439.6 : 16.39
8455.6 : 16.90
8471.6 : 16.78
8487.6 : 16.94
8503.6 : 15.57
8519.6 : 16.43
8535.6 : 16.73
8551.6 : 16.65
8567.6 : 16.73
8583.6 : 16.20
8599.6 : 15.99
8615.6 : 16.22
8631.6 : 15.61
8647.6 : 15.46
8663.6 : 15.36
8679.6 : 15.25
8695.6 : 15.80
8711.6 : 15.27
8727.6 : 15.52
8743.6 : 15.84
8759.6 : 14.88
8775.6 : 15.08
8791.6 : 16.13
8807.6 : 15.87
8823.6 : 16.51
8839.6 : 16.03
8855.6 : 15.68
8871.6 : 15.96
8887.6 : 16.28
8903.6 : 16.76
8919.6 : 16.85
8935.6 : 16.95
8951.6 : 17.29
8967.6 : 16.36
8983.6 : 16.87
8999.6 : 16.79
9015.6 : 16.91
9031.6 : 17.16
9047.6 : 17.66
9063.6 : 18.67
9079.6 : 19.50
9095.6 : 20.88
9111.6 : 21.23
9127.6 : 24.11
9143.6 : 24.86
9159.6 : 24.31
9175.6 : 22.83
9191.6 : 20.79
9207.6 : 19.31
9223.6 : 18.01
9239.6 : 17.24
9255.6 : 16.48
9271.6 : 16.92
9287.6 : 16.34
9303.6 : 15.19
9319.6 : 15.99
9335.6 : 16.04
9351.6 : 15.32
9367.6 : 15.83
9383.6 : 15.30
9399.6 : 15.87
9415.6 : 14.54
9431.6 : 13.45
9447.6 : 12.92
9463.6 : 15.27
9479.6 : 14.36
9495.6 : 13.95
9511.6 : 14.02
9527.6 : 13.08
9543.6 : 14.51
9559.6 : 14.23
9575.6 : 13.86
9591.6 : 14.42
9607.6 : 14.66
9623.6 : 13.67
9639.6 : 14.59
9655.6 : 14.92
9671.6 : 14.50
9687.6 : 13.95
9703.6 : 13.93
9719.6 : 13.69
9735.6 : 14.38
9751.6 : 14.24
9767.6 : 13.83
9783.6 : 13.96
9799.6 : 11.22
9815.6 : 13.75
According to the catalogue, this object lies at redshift 2.268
